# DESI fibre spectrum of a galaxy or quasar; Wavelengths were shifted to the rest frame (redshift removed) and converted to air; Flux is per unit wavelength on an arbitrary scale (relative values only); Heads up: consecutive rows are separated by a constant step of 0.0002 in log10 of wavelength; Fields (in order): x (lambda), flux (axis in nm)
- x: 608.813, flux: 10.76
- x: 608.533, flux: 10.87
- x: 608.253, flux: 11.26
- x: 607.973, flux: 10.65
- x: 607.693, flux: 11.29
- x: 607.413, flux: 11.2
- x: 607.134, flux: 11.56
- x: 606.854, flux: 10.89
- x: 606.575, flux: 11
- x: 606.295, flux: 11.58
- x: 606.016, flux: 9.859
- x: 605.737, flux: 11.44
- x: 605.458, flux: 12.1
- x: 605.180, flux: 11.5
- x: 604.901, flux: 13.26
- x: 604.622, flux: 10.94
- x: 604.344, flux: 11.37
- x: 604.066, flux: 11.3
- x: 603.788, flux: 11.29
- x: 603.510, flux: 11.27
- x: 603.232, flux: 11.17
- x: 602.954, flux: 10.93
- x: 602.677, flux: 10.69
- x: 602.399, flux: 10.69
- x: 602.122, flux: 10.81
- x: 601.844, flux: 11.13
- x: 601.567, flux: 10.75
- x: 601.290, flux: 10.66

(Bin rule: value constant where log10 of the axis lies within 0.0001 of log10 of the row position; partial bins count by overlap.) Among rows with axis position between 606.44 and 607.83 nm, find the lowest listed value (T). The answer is 10.89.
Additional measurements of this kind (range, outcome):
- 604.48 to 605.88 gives 10.94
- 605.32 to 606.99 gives 9.859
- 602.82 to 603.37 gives 10.93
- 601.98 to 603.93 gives 10.69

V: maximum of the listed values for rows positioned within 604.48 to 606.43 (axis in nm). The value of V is 13.26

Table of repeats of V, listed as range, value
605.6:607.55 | 11.58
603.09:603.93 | 11.29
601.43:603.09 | 11.13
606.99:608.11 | 11.56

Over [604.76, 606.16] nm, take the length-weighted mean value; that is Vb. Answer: 11.6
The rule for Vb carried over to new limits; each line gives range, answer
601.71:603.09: 10.8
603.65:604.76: 11.2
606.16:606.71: 11.3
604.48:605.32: 11.9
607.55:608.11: 11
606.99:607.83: 11.3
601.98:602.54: 10.7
